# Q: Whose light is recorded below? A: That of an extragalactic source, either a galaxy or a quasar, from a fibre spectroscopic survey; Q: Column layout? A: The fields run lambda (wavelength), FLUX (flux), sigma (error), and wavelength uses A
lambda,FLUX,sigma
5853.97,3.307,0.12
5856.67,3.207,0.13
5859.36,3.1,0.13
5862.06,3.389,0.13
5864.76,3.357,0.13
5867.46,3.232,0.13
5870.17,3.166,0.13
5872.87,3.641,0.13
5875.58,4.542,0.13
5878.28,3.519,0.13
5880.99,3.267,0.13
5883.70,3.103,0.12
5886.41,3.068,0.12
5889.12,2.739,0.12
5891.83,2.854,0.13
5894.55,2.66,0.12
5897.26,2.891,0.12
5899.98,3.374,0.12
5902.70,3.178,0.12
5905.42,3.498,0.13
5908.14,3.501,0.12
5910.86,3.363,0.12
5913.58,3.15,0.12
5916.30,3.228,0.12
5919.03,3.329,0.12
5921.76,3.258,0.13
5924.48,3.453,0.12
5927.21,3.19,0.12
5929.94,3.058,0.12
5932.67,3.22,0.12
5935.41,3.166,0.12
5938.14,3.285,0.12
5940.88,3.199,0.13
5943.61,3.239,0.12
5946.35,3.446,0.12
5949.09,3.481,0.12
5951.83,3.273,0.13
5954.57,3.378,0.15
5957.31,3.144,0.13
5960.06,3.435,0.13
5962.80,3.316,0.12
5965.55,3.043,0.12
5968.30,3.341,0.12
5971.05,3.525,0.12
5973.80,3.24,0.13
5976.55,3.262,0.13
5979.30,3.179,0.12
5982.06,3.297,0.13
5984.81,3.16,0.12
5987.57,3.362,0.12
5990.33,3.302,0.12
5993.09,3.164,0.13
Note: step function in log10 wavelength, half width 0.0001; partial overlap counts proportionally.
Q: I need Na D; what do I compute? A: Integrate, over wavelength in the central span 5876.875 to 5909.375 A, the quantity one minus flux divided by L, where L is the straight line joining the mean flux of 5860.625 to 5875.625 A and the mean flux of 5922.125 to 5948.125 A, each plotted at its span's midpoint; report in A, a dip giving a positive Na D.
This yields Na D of 2.4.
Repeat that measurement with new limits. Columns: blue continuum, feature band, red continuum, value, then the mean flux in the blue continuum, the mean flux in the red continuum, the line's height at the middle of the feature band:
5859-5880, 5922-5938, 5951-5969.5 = 0.6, 3.51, 3.27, 3.35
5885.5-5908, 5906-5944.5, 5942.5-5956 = -0.5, 3.06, 3.37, 3.22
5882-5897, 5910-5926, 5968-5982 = -1.4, 2.89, 3.31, 3.03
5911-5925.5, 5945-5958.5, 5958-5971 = -0.2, 3.29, 3.3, 3.3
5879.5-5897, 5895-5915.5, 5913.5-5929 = -0.9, 2.95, 3.27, 3.12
